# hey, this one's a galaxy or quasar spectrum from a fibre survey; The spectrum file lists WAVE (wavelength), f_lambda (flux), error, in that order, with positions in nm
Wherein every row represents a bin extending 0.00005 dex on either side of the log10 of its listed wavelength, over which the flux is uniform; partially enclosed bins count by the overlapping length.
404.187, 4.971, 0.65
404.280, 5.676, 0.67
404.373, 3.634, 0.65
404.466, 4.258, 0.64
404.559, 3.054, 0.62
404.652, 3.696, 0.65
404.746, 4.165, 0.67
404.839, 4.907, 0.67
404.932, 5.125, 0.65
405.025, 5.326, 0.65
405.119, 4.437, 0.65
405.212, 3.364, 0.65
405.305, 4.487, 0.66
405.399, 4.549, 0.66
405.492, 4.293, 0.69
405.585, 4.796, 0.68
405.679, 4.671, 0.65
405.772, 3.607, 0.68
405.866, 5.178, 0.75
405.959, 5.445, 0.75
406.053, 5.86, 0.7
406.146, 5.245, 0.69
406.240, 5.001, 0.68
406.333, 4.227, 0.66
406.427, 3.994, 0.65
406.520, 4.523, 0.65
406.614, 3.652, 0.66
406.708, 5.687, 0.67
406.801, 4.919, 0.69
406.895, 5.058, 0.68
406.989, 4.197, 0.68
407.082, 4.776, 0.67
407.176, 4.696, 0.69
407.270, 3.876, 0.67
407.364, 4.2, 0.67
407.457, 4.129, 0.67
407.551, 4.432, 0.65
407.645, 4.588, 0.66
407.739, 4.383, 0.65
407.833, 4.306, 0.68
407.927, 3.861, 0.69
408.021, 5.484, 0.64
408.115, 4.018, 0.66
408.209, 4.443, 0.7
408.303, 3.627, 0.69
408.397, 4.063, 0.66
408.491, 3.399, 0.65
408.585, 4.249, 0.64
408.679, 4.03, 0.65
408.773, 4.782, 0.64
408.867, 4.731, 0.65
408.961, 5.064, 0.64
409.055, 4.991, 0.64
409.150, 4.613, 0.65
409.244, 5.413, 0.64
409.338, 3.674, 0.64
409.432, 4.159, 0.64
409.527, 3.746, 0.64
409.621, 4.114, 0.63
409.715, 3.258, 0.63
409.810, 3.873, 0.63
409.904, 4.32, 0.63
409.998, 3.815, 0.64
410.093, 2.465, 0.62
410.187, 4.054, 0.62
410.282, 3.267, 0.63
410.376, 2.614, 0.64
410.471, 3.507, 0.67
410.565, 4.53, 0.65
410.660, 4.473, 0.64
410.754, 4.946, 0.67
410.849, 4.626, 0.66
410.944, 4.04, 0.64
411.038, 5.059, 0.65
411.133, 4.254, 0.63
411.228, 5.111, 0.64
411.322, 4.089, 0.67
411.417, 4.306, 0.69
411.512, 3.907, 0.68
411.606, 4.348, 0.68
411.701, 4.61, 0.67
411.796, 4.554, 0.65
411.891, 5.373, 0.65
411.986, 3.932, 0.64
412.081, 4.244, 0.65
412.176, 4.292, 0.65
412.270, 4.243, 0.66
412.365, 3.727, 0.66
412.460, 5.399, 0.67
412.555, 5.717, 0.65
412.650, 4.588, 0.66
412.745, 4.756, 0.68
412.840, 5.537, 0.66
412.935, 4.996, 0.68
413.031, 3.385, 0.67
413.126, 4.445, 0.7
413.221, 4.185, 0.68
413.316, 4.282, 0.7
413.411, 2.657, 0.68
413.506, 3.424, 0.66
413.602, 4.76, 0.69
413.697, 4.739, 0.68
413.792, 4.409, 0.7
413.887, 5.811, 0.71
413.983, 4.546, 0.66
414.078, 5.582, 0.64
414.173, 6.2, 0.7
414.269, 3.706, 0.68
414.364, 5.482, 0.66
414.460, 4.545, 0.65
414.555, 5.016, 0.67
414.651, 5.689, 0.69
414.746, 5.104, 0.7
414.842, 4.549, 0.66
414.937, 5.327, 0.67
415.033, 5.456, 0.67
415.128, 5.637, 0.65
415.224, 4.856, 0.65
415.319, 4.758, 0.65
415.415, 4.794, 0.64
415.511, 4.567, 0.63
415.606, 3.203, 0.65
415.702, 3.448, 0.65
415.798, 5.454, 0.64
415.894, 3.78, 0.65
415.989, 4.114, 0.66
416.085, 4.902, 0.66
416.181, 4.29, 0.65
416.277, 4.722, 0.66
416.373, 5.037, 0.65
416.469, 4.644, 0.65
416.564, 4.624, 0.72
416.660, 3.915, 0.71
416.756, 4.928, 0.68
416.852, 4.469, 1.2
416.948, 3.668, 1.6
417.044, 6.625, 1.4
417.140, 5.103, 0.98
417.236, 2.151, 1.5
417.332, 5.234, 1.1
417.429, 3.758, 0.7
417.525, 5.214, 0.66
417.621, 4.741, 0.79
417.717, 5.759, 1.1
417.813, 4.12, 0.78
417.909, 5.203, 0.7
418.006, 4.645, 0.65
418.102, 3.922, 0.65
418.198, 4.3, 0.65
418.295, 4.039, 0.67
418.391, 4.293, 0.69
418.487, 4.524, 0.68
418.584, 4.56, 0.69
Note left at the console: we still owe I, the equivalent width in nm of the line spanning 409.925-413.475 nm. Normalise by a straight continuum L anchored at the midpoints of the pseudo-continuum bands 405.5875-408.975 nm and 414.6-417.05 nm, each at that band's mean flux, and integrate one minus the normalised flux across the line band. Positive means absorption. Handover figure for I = 0.25 nm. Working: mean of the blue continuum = 4.51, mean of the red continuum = 4.68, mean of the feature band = 4.28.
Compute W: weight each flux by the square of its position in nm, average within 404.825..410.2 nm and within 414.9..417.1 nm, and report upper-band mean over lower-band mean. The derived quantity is 1.10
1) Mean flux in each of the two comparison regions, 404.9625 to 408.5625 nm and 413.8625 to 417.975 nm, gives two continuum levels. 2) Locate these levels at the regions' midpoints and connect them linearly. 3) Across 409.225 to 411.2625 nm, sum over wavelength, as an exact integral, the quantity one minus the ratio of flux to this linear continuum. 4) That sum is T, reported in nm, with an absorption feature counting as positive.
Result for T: 0.25 nm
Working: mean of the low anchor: 4.49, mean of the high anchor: 4.75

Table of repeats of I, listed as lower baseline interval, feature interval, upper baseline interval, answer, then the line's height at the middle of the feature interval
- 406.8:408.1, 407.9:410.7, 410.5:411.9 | 0.249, 4.49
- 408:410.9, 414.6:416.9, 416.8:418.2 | -0.092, 4.5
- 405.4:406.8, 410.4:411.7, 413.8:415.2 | 0.159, 4.98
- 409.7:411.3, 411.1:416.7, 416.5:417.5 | -0.467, 4.26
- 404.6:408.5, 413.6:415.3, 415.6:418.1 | -0.207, 4.53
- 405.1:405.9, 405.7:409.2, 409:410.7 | -0.295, 4.17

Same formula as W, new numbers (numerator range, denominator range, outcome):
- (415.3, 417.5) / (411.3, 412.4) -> 1.05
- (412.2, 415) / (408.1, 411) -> 1.17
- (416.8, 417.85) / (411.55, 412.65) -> 1.04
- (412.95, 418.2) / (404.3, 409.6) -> 1.08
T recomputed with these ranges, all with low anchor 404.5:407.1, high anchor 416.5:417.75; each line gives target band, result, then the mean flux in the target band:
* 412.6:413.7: 0.07 nm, 4.3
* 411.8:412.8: -0.01 nm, 4.63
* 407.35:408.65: 0.10 nm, 4.23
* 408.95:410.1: 0.11 nm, 4.14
